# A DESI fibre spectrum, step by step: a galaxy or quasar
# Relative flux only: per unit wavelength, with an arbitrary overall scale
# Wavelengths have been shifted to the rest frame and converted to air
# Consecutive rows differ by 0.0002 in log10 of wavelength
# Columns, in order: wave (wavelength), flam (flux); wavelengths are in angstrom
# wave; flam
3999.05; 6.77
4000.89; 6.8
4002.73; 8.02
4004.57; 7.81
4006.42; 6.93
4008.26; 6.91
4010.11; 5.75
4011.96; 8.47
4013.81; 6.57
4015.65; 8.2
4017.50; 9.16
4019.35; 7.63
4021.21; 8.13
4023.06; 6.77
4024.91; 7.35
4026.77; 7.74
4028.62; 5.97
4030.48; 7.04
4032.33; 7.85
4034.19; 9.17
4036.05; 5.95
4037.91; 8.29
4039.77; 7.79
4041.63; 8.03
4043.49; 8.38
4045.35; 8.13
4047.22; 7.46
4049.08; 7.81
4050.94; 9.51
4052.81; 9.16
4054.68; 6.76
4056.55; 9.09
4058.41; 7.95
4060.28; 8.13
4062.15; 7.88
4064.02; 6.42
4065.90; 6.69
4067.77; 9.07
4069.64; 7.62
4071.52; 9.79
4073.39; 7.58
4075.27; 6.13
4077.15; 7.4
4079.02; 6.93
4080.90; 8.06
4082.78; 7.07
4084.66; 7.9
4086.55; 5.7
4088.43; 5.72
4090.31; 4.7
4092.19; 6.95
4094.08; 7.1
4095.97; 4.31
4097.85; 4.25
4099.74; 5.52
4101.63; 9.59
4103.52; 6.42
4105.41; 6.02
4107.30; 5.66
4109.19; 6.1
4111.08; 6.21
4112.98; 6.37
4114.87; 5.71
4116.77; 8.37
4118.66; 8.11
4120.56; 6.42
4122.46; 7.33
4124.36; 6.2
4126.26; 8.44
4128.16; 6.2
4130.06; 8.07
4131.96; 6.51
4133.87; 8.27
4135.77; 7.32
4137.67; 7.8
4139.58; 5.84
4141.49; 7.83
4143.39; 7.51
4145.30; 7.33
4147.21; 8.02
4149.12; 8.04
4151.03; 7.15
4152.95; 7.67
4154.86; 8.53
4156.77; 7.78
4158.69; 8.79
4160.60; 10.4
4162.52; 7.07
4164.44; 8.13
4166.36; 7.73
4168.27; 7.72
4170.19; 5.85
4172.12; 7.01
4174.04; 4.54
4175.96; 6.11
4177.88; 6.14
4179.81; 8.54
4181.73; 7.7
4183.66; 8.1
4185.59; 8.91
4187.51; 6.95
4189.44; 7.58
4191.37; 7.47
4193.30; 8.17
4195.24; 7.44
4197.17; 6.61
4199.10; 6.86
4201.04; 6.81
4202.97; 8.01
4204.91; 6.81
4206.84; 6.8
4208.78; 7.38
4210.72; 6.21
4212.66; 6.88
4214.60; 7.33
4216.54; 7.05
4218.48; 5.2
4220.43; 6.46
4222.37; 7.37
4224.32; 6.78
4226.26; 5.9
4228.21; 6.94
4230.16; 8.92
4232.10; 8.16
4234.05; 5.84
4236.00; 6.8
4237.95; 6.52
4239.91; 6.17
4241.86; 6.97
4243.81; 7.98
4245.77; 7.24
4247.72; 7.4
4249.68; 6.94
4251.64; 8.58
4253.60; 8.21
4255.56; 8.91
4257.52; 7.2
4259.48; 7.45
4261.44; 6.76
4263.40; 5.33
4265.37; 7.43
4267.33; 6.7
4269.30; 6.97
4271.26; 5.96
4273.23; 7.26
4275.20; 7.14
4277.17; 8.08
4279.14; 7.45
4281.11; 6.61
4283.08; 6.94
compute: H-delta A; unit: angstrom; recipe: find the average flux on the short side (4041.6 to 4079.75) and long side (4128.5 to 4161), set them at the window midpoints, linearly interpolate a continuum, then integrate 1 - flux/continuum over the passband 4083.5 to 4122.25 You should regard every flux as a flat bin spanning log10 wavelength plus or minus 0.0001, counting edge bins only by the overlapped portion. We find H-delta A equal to 7.1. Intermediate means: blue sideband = 7.9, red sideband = 7.74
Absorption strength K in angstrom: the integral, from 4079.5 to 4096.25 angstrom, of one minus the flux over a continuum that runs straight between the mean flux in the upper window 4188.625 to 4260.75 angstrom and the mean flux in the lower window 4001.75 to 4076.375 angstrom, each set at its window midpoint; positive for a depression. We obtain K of 2.4 angstrom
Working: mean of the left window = 7.73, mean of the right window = 7.17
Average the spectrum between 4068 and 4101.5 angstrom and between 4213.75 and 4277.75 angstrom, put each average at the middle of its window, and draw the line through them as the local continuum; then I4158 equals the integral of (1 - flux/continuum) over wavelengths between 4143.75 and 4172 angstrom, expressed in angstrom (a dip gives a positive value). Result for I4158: -3.8 angstrom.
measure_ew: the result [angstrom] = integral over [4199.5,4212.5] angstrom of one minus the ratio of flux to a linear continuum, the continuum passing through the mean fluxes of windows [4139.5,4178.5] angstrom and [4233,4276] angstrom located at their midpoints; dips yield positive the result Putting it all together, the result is 0.49 angstrom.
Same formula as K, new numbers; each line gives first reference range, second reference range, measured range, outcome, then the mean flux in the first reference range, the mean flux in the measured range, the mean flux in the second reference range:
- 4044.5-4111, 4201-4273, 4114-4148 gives -0.88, 7.14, 7.29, 7.04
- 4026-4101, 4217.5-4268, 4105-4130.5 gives 1.63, 7.33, 6.79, 7.09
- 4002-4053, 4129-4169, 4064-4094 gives 2.34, 7.69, 7.13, 7.78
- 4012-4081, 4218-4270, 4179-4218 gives -0.49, 7.78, 7.35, 7.1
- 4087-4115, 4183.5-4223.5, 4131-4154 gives -3.39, 6.05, 7.45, 7.14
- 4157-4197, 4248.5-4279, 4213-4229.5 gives 1.56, 7.5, 6.68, 7.27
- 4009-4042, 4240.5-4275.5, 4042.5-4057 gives -1.46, 7.53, 8.26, 7.24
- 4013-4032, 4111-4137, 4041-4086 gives -3.11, 7.48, 7.85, 7.15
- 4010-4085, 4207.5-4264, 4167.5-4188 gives 0.65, 7.75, 7.05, 7.08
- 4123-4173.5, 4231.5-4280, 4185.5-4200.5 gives 0.00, 7.56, 7.4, 7.17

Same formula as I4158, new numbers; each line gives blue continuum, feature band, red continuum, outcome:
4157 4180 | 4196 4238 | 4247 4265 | 2.65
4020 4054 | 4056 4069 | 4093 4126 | -0.90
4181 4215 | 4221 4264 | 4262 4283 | -0.86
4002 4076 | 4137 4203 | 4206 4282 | -1.60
